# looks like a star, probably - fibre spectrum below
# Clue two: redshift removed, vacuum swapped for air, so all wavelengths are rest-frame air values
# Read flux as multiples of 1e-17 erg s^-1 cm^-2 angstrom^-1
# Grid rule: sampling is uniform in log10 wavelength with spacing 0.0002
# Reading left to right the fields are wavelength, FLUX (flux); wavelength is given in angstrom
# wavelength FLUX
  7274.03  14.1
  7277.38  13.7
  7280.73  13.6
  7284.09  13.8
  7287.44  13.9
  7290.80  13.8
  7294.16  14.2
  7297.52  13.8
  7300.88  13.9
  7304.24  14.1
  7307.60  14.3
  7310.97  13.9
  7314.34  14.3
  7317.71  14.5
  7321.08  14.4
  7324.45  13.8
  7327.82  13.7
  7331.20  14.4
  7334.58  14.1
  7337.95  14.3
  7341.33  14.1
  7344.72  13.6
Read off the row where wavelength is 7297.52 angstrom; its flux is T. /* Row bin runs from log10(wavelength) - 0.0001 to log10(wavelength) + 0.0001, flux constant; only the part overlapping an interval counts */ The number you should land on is 13.8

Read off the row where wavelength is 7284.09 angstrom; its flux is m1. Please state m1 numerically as 13.8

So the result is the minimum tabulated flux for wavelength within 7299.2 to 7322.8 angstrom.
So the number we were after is 13.9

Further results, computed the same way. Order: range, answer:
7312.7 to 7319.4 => 14.3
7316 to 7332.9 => 13.7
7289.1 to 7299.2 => 13.8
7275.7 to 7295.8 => 13.6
